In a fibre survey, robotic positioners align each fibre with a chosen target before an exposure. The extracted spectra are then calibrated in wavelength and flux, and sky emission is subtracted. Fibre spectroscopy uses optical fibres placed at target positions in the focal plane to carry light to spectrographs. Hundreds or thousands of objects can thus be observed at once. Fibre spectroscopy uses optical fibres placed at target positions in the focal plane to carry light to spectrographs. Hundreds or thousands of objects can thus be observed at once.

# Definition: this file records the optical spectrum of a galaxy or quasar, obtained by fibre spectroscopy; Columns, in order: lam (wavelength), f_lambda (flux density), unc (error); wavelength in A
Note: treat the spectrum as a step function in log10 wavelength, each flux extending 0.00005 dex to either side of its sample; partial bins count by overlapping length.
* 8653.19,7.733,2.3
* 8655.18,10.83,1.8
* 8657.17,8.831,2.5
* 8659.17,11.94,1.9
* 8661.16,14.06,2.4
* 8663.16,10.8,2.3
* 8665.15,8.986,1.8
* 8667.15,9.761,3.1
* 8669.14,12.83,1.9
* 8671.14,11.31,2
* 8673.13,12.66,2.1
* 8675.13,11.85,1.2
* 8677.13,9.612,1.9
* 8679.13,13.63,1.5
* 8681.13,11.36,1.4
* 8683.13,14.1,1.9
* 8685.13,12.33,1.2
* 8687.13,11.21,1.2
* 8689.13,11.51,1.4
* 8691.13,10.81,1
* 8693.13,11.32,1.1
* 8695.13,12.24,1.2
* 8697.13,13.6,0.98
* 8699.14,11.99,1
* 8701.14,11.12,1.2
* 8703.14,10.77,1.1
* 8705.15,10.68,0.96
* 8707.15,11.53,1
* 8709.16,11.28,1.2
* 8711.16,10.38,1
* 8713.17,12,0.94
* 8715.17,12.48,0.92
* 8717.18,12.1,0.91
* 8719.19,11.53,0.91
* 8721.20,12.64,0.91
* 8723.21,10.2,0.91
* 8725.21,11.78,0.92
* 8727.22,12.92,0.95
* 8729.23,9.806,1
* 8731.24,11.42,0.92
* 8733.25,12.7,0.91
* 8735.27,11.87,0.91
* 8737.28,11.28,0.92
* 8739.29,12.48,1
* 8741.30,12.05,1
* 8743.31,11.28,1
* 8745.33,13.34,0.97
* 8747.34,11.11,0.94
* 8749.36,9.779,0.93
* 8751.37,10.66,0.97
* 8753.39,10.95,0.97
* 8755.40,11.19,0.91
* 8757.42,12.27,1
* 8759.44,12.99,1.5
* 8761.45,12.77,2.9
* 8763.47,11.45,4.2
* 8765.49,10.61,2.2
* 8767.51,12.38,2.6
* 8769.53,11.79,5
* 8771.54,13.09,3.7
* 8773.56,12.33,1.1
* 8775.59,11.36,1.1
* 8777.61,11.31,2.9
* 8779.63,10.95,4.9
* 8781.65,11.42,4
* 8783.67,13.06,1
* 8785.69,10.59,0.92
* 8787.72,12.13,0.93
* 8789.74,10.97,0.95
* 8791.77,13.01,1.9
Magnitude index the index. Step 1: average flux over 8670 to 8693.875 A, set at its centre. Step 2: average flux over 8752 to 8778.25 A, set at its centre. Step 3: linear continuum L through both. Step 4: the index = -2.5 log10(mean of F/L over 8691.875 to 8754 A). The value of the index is 0.02 mag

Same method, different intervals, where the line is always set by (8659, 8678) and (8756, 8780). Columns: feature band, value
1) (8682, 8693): -0.04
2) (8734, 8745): -0.01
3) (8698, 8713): 0.04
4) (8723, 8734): 0.02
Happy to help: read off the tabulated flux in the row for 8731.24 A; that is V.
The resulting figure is 11.42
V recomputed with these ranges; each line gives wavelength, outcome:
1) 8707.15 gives 11.53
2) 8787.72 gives 12.13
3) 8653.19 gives 7.733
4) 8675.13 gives 11.85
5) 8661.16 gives 14.06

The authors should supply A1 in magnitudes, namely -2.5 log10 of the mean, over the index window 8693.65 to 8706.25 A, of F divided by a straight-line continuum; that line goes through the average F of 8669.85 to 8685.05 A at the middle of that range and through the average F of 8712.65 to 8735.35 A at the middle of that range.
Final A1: 0.02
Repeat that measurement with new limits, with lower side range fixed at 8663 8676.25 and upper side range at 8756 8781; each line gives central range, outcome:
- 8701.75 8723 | 0.002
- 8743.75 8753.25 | 0.055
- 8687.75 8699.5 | -0.049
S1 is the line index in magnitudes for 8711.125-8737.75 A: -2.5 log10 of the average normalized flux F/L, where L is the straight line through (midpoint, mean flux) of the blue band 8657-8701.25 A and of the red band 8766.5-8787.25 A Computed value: 0.01 mag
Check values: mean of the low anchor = 11.7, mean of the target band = 11.7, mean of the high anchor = 11.8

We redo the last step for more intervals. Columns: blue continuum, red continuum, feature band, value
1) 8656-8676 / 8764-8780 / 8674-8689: -0.058 mag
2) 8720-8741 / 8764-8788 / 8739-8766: 0.009 mag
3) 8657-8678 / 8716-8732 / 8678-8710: -0.041 mag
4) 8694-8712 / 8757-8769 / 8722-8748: 0.007 mag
